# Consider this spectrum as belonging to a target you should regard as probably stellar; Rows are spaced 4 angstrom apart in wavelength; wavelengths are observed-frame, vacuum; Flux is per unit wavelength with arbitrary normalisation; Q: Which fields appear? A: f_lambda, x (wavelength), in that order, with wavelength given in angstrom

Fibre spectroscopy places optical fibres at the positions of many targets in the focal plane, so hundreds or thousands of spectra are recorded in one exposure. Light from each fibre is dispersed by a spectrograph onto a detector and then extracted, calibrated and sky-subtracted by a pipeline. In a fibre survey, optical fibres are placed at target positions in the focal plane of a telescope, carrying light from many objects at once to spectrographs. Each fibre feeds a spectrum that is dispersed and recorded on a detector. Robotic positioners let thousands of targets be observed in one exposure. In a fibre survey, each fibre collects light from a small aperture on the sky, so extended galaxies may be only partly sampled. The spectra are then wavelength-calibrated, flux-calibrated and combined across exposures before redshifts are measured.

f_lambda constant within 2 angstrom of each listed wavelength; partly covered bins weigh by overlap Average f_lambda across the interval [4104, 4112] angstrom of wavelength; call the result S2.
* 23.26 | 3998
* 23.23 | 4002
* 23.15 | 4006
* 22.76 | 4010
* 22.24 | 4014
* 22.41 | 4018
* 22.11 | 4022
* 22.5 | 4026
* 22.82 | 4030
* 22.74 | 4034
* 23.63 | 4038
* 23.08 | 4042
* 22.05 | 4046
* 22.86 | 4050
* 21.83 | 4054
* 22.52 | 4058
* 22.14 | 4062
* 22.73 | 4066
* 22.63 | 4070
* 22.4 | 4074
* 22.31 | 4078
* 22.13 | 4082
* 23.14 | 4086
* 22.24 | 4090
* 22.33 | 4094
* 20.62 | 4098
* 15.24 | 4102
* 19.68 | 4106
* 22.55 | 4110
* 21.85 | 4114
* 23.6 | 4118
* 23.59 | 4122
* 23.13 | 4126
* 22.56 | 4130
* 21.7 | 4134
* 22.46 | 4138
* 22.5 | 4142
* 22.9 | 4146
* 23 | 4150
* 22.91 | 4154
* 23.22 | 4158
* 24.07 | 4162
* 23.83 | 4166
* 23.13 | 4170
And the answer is 21.1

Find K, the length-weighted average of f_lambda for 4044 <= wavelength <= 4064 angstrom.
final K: 22.3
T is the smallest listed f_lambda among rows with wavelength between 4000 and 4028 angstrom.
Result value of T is 22.11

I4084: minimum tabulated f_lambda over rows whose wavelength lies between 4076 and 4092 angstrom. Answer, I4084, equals 22.13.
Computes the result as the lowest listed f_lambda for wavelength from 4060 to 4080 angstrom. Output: 22.14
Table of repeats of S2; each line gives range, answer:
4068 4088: 22.5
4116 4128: 23.4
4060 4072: 22.5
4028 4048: 22.9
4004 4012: 23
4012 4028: 22.3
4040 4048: 22.6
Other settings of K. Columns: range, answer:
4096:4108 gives 18.5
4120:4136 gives 22.7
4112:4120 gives 22.7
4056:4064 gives 22.3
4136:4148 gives 22.6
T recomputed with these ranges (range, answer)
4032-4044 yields 22.74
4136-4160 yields 22.46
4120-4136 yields 21.7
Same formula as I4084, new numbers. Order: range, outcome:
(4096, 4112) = 15.24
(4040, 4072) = 21.83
